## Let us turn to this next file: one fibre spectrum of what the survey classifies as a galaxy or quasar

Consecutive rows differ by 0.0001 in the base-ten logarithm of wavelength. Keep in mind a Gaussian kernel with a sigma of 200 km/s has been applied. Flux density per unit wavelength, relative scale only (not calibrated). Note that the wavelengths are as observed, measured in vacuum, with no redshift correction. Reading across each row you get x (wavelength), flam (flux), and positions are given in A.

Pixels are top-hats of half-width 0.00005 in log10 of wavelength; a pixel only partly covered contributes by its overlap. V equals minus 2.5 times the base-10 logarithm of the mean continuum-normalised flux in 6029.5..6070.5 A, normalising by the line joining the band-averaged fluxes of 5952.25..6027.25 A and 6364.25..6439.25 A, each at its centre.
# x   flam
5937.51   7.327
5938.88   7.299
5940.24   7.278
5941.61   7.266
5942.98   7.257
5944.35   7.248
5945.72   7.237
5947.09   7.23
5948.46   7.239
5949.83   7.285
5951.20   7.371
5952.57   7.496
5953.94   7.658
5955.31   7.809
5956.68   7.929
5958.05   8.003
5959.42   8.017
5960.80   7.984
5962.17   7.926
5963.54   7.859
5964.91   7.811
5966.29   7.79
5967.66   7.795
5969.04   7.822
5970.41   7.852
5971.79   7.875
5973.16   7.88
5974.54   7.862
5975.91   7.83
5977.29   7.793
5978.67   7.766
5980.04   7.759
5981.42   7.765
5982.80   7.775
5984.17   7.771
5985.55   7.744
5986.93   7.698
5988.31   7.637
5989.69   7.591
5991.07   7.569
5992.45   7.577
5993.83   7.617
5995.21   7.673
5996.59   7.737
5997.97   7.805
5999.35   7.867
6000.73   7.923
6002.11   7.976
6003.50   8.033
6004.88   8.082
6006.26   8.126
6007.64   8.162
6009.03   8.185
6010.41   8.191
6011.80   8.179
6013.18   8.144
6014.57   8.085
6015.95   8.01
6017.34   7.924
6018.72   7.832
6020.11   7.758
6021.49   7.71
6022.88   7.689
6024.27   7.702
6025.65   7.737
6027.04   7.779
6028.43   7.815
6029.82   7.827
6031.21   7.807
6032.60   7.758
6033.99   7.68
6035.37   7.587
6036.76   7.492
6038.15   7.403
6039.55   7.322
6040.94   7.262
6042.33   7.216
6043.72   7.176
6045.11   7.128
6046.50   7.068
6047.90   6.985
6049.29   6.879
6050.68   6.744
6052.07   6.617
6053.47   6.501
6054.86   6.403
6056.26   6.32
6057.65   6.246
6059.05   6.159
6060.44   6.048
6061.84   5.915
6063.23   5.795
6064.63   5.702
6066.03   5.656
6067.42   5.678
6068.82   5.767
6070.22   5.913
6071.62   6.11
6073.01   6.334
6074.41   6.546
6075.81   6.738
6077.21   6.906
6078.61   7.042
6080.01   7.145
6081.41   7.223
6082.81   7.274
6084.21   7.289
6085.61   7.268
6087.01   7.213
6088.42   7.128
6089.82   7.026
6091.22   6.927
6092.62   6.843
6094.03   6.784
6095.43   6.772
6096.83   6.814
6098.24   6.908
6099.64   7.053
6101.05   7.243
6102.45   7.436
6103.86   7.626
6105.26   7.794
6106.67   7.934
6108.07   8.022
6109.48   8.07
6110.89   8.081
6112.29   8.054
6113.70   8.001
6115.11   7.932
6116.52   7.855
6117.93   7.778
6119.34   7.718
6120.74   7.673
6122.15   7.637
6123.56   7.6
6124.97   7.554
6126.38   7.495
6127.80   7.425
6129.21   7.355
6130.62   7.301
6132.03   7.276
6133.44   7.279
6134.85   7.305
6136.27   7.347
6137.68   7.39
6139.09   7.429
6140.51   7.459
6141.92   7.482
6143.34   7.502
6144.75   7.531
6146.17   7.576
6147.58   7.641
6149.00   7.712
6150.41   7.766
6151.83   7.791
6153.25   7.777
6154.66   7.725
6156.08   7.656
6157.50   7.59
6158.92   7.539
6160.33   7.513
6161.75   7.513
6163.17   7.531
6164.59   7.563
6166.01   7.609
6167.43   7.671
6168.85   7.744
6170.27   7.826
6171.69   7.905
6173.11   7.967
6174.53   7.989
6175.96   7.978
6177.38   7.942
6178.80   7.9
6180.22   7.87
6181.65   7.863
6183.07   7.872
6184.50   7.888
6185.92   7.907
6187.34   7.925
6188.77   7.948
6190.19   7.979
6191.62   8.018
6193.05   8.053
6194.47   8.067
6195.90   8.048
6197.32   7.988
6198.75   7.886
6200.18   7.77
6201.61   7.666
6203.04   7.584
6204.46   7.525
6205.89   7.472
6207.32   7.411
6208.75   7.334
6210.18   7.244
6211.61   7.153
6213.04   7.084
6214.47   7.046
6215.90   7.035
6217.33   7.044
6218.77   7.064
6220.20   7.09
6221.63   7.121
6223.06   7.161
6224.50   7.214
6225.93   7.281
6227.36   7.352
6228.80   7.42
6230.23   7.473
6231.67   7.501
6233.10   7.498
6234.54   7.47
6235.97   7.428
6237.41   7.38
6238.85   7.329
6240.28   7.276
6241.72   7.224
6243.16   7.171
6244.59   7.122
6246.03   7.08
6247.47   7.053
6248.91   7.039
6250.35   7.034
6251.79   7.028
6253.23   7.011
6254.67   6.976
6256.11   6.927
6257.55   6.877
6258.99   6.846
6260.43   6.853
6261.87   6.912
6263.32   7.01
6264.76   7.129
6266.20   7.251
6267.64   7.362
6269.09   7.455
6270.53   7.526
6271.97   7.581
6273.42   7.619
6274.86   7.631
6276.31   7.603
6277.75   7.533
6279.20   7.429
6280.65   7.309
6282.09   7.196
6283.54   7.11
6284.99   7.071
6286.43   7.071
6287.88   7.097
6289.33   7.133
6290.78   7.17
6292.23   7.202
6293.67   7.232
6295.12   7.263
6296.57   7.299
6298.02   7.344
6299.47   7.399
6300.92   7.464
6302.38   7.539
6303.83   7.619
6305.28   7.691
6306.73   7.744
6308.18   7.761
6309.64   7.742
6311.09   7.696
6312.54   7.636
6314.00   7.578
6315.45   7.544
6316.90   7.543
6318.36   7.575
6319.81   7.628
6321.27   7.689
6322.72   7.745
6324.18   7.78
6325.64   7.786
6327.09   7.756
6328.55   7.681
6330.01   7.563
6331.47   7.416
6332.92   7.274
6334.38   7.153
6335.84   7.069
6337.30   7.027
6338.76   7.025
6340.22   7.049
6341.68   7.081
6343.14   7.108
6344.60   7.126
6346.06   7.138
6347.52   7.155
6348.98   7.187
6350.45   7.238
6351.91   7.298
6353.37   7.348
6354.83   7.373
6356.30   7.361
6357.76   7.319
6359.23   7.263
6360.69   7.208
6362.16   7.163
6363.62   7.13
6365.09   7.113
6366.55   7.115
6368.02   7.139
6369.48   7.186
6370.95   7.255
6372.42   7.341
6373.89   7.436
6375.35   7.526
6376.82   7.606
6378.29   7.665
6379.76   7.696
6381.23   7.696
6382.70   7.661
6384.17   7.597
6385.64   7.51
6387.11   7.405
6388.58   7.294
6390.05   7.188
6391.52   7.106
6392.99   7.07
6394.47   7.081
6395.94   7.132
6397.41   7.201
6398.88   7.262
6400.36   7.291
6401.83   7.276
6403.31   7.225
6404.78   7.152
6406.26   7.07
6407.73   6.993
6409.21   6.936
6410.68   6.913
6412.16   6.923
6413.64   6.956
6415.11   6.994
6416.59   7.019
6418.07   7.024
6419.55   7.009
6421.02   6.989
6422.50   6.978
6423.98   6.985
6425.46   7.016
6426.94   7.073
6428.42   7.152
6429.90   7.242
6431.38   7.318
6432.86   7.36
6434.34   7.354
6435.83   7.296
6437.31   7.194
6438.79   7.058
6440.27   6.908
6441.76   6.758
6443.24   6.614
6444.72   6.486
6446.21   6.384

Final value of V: 0.15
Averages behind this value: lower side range 7.85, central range 6.73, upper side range 7.22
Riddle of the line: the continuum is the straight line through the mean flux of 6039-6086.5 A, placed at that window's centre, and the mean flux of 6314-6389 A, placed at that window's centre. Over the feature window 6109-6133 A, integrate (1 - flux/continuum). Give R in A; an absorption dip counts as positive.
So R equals -3.3 A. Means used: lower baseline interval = 6.6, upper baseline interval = 7.38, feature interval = 7.69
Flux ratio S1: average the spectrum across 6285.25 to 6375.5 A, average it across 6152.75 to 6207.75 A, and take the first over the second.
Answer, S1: 0.95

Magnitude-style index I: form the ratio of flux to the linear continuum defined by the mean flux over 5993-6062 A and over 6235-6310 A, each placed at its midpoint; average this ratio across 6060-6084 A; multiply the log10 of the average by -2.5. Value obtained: 0.17 mag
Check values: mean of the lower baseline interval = 7.48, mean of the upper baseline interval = 7.27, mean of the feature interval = 6.36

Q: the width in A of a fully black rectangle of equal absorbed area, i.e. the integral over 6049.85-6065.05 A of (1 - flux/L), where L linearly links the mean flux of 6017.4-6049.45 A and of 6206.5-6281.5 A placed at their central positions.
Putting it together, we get 2.54 A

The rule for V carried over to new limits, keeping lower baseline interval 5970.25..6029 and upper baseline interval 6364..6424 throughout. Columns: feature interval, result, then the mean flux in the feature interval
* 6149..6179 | -0.02 mag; 7.74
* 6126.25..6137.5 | 0.04 mag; 7.34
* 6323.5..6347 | 0.00 mag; 7.31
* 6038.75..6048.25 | 0.09 mag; 7.17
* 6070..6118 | 0.07 mag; 7.24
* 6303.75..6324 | -0.05 mag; 7.66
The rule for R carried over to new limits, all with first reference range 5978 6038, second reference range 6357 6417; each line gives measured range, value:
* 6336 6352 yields 0.4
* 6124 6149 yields 0.6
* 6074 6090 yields 1.3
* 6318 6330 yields -0.6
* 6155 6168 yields 0.0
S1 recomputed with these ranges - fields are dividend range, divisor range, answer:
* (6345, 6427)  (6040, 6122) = 1.04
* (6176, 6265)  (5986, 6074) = 1.02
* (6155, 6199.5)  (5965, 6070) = 1.06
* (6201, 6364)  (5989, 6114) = 1.01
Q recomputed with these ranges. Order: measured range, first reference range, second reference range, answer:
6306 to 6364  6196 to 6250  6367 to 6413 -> -0.8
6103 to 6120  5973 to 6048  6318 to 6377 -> -0.6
